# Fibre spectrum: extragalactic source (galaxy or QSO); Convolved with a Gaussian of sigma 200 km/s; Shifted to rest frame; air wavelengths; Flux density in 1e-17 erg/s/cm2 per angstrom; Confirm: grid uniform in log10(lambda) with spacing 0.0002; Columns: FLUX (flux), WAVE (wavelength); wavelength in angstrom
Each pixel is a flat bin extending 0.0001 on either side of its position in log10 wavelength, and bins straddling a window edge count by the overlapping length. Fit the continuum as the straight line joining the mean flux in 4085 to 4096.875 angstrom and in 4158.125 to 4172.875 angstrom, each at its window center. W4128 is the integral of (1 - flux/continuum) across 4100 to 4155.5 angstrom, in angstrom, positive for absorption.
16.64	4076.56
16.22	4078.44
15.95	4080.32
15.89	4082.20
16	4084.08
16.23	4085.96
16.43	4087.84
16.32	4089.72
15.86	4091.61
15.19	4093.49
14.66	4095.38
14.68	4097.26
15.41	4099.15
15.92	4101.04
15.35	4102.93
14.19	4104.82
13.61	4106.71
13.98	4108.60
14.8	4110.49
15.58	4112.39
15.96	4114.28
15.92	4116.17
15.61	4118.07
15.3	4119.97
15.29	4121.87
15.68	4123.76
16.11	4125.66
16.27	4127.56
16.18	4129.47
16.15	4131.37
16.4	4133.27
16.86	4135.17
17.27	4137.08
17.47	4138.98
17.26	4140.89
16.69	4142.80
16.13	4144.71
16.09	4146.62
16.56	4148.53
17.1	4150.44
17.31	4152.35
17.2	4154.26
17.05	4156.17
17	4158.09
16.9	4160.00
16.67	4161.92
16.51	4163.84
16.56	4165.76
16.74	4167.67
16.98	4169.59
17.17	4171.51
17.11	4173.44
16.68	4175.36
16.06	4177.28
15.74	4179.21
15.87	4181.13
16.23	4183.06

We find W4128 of 0.9 angstrom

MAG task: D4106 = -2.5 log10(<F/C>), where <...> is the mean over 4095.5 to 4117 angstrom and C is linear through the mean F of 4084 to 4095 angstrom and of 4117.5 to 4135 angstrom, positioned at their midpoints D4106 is 0.06 mag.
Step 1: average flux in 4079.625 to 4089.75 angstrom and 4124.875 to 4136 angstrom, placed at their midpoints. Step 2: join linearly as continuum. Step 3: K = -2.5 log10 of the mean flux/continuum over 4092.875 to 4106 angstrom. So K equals 0.08 mag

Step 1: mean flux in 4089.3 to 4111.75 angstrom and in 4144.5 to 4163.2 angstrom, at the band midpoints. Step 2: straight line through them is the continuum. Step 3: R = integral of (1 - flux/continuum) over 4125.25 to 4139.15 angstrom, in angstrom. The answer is -0.4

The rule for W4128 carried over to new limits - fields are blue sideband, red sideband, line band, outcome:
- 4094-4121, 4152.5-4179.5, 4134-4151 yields -0.8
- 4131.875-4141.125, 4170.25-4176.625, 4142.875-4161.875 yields 0.2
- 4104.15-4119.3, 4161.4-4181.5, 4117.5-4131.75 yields -0.5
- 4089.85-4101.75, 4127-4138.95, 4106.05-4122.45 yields 0.9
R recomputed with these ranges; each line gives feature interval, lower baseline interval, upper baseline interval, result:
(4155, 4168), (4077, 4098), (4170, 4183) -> -0.4 angstrom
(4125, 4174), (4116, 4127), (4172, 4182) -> -2.3 angstrom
